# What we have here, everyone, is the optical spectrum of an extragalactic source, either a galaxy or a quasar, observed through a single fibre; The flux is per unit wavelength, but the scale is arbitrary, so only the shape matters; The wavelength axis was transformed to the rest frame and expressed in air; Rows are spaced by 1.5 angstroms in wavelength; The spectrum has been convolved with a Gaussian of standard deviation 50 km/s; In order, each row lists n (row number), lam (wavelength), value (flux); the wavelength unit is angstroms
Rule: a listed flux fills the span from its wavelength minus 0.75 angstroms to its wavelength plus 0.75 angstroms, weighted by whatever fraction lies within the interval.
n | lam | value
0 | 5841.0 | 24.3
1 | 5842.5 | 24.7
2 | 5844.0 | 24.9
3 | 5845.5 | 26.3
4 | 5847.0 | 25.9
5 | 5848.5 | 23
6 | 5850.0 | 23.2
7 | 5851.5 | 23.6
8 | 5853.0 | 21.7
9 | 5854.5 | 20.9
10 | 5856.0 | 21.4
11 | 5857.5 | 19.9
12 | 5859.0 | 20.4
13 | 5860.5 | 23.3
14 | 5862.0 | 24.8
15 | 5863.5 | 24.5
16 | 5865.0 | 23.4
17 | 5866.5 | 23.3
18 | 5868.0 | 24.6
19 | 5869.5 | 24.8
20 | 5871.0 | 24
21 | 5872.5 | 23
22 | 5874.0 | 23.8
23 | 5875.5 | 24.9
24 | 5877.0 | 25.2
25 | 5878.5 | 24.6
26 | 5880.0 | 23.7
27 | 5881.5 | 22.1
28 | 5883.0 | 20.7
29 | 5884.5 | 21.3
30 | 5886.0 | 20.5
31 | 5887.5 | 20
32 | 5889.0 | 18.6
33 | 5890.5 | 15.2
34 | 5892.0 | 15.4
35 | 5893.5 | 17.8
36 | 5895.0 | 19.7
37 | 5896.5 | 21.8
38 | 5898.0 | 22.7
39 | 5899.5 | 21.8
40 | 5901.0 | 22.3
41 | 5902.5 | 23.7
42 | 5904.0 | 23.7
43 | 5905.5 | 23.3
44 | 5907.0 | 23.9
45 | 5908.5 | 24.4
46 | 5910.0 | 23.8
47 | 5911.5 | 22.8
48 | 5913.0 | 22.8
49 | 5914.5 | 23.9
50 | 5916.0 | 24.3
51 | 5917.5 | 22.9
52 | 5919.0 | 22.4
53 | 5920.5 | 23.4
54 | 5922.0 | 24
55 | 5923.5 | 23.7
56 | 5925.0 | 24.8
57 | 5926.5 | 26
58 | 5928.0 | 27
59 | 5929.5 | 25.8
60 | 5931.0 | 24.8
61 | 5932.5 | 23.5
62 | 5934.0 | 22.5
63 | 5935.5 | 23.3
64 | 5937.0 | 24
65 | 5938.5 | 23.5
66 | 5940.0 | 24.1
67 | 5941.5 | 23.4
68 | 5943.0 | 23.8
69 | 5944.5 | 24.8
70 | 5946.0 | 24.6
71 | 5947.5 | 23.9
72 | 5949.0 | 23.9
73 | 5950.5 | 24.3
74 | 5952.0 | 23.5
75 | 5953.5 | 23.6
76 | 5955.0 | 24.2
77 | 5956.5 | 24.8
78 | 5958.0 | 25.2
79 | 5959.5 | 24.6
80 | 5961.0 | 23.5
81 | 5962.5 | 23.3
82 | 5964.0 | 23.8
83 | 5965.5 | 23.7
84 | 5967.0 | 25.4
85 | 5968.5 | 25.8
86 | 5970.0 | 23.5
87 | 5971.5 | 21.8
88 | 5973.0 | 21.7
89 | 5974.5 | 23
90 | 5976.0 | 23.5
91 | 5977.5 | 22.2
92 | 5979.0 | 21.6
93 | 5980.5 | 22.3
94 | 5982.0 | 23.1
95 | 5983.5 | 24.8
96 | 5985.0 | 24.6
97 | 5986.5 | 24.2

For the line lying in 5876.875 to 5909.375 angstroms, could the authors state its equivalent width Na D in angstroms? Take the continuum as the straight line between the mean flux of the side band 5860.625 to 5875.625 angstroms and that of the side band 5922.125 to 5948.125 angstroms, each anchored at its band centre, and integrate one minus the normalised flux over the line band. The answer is 3.7 angstroms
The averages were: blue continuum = 24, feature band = 21.4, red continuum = 24.3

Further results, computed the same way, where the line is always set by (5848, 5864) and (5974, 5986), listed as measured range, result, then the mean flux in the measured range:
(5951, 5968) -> -0.8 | 24.2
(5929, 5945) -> -0.7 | 23.9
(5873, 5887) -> -0.2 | 22.9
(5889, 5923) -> 1.0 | 22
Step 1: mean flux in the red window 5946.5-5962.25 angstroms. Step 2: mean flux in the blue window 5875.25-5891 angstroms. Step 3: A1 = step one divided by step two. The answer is 1.12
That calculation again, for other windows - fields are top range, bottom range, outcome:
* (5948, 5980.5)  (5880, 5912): 1.11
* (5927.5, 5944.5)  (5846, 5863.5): 1.06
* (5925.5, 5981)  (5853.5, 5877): 1.03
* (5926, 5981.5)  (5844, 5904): 1.07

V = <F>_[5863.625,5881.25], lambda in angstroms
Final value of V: 24.1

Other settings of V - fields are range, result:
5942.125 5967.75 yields 24.2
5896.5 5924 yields 23.3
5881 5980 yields 23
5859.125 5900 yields 22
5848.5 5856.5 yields 22.3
